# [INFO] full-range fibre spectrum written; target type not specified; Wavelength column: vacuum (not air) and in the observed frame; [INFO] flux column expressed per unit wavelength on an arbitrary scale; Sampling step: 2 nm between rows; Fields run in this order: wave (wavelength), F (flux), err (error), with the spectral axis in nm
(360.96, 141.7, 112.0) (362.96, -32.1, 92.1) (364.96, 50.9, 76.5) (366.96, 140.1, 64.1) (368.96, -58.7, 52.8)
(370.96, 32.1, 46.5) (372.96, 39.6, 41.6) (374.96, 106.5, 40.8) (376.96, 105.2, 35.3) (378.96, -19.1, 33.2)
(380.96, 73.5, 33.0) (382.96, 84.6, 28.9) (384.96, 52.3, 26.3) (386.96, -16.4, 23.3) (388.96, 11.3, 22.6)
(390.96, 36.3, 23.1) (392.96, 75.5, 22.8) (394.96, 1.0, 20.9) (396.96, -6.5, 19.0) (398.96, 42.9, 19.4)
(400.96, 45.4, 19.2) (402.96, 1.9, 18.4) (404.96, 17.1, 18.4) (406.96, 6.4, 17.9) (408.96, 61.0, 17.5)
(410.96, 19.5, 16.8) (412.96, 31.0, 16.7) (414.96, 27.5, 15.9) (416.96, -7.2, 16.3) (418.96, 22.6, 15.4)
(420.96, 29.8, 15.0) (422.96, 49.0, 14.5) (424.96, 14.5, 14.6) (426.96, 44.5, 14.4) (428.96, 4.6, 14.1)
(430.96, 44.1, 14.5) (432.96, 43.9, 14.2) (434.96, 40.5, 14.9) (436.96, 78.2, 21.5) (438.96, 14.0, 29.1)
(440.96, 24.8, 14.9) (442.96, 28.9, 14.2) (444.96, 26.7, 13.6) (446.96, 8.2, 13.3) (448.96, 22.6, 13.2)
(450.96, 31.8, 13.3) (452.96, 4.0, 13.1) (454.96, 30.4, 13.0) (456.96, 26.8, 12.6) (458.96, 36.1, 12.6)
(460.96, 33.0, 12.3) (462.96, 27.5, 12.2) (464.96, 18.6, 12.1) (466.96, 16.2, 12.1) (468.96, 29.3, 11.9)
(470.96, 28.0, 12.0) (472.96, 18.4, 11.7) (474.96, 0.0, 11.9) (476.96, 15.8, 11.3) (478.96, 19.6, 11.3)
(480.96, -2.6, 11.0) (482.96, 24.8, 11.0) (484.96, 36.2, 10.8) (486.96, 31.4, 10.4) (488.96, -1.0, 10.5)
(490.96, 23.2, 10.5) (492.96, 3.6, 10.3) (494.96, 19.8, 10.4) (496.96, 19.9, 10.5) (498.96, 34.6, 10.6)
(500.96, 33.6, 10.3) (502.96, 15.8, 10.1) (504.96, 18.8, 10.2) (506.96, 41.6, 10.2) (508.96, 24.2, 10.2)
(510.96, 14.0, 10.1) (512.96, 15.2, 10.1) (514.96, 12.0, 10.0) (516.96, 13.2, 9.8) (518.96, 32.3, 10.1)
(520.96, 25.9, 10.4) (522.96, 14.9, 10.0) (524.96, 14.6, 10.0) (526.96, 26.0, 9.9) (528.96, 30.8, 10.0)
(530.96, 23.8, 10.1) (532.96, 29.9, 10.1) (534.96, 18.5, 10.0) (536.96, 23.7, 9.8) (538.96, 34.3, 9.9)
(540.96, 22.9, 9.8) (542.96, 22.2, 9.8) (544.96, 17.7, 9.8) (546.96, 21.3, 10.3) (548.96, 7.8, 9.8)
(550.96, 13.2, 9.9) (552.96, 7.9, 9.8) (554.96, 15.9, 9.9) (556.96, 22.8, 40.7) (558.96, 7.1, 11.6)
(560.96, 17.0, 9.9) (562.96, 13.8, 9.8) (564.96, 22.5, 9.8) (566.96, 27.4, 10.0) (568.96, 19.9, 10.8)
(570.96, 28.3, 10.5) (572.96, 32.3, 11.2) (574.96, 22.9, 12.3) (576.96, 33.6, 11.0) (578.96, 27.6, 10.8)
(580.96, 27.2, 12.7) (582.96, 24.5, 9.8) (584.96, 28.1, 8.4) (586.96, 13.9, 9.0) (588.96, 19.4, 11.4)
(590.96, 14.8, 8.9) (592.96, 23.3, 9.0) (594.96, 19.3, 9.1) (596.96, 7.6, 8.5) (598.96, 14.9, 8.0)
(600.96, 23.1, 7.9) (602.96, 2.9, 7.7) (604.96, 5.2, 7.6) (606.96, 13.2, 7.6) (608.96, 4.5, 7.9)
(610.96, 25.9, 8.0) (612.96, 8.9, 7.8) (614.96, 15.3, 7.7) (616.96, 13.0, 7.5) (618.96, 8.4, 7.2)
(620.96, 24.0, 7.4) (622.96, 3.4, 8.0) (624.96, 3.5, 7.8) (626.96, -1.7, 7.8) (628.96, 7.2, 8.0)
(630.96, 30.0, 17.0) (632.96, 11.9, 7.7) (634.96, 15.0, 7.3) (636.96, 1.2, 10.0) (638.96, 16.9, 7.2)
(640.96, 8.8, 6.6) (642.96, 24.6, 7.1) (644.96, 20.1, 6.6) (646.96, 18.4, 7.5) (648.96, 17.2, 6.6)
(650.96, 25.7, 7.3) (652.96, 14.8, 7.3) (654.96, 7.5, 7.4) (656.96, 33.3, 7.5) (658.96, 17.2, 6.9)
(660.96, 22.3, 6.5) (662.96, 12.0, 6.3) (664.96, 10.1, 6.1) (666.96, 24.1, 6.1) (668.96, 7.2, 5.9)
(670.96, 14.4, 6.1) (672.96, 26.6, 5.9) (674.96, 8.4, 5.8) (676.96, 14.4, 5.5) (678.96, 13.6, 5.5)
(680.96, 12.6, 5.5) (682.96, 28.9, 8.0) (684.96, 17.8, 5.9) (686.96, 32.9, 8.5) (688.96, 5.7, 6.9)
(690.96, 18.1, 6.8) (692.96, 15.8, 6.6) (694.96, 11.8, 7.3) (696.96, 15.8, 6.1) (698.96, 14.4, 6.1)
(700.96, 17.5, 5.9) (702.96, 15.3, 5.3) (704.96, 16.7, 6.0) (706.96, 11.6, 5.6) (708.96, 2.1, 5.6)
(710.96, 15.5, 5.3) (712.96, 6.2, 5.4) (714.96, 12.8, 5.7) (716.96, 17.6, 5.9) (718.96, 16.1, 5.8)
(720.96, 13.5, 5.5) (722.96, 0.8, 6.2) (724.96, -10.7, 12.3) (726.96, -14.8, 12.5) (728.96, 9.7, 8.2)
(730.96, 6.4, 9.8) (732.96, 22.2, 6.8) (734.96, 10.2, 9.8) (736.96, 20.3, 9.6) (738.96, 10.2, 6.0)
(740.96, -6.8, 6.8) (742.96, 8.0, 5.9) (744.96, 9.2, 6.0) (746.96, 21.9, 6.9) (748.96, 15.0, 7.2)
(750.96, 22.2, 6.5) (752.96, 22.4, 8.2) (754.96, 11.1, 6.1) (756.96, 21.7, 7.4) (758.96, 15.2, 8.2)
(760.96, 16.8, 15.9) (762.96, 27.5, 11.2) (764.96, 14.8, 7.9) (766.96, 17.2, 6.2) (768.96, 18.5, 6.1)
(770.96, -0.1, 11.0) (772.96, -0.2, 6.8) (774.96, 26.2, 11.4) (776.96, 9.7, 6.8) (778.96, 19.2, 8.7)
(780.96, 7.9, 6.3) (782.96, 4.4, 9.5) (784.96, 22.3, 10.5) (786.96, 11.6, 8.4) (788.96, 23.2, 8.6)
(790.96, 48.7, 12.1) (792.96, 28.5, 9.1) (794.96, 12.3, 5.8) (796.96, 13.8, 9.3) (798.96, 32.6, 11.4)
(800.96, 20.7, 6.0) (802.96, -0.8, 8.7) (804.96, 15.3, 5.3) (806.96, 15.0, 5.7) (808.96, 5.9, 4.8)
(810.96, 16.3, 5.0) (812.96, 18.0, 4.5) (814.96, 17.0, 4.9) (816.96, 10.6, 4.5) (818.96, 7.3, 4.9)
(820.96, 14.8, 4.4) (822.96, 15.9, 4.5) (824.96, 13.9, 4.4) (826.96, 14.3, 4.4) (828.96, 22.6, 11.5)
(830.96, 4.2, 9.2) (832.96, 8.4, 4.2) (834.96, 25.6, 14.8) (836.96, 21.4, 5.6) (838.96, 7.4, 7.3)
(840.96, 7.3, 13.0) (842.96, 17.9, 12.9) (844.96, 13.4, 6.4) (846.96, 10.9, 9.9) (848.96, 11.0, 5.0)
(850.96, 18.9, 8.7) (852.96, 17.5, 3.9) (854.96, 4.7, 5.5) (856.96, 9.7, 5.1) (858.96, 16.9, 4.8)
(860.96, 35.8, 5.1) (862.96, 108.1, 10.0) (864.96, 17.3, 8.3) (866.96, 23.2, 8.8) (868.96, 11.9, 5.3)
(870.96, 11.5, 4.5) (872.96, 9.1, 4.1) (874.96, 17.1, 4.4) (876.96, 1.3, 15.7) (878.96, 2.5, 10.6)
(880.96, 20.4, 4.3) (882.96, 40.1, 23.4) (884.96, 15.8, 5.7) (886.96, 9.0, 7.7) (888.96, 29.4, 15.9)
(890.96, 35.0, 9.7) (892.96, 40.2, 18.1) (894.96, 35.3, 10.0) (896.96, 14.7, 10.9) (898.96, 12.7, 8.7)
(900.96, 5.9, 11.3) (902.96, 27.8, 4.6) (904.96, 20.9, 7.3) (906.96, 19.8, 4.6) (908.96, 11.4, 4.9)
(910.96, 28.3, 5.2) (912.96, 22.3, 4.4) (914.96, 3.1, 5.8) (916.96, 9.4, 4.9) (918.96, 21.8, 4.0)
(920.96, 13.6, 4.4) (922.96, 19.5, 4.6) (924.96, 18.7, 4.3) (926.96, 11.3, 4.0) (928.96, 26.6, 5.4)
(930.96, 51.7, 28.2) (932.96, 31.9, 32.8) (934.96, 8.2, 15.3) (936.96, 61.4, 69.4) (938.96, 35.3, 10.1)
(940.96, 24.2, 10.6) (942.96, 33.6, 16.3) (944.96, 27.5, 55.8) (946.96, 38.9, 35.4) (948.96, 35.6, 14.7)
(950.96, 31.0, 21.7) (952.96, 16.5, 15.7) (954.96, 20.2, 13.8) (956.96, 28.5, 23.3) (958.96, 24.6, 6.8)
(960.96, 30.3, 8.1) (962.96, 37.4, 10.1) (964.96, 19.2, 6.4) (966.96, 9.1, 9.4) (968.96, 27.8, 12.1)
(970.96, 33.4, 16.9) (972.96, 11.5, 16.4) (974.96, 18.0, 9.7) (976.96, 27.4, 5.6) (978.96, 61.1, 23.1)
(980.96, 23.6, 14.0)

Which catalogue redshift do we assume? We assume 1.31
